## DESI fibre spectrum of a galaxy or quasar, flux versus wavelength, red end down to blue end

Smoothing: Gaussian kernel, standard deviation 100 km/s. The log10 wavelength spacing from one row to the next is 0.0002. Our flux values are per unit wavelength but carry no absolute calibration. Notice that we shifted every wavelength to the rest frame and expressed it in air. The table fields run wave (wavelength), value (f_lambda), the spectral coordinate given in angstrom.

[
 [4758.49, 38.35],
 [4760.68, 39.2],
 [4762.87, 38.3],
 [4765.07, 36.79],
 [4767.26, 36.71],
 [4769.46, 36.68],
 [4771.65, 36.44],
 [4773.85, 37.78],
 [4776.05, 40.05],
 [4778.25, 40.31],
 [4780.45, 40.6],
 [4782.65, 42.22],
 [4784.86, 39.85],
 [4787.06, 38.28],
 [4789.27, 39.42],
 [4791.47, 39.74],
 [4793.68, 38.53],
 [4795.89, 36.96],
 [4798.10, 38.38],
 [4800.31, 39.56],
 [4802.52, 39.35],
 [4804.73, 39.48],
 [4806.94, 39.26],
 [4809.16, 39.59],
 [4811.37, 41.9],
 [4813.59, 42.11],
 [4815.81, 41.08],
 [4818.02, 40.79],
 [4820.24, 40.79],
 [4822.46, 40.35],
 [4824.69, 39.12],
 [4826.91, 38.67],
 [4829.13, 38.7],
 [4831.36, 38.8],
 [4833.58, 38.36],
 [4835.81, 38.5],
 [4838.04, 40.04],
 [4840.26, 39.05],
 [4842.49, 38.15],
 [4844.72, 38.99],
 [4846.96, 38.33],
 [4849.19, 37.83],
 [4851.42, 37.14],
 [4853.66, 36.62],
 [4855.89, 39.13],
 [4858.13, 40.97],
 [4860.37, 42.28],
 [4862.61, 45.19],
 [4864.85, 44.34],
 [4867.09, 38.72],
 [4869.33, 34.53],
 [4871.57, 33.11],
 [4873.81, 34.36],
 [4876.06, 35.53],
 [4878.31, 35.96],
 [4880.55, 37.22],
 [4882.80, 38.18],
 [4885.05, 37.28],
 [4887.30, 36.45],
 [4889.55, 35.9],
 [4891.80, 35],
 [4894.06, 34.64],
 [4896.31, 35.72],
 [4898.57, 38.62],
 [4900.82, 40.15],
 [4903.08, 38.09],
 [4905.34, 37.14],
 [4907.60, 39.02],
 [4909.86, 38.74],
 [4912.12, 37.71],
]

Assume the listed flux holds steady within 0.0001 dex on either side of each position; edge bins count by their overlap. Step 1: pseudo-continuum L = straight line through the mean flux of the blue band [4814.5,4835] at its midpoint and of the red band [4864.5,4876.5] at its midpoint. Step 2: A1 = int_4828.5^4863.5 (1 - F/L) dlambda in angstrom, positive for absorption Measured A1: -1.1 angstrom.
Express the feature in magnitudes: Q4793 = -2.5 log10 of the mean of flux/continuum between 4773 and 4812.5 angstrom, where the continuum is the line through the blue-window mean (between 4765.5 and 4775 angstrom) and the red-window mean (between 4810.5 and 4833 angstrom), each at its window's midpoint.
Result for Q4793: -0.03 mag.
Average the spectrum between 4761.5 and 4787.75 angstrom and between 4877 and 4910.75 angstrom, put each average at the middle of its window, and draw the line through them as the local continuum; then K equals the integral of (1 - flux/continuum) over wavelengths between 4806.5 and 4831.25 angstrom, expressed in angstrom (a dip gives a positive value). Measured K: -1.33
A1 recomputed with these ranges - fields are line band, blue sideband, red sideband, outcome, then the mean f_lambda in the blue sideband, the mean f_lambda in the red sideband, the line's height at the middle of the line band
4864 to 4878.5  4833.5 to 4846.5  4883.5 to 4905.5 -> 0.46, 38.8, 36.9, 37.7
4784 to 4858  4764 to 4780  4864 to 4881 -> -3.78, 38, 36.6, 37.3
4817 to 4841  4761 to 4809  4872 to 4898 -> -1.15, 38.8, 36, 37.6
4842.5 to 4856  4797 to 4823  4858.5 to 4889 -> 0.31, 40.2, 38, 38.8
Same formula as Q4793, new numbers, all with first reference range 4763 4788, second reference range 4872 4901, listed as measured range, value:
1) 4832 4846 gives -0.043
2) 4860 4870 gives -0.123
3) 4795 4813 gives -0.038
